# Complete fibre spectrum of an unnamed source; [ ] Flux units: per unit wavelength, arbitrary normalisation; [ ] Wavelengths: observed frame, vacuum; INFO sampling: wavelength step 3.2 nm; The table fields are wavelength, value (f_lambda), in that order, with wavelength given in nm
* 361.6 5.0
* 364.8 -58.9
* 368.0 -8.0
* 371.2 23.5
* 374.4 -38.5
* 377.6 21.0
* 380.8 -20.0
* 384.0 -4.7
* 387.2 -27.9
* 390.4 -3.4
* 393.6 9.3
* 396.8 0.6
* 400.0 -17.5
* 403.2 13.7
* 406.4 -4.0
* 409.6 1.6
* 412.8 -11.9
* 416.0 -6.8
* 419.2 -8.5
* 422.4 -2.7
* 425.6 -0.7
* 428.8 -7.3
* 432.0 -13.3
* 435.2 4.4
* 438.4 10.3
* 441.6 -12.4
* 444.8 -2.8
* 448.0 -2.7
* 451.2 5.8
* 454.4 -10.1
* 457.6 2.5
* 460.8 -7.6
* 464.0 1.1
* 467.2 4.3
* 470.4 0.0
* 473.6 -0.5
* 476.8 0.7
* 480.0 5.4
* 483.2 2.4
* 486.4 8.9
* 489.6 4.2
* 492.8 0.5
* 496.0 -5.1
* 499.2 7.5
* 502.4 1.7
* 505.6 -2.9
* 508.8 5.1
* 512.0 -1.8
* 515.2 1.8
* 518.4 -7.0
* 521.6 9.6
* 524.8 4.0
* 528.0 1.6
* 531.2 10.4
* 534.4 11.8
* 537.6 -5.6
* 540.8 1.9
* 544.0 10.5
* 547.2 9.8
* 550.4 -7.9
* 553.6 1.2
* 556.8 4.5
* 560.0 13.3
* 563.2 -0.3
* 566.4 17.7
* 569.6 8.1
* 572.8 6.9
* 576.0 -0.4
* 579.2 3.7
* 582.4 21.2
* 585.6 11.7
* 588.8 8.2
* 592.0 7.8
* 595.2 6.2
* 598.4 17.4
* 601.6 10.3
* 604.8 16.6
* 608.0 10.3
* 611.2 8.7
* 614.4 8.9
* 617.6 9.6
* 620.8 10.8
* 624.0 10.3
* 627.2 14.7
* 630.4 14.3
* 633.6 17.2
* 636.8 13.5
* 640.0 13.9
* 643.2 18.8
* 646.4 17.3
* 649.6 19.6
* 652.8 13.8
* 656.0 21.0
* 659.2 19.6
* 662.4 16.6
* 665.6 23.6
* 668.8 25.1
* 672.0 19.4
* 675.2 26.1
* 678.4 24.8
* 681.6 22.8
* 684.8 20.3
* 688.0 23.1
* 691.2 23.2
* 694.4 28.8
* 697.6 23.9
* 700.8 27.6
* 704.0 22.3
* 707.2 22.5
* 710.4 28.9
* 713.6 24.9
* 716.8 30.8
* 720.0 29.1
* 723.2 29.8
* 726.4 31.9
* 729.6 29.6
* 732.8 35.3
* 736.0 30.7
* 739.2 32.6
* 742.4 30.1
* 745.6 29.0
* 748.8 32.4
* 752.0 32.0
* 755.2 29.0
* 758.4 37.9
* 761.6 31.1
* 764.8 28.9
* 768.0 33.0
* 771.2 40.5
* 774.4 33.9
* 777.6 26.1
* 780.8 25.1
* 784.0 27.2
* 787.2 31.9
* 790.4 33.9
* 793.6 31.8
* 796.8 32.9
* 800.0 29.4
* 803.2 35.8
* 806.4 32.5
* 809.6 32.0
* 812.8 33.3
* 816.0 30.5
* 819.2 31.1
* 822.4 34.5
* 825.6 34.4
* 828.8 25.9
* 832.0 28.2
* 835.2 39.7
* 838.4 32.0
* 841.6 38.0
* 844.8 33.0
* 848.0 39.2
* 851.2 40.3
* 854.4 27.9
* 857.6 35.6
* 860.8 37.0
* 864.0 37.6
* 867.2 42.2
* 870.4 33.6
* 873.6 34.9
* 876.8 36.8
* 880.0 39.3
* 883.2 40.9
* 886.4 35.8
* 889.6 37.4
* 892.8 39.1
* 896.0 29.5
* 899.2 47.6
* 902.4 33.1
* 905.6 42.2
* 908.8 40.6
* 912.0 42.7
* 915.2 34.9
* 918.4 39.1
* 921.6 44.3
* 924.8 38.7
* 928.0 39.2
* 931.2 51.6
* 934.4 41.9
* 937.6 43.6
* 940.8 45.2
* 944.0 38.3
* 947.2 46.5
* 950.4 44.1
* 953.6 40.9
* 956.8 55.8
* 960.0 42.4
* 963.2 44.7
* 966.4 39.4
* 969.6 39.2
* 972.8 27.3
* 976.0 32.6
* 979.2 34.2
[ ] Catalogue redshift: 0.60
